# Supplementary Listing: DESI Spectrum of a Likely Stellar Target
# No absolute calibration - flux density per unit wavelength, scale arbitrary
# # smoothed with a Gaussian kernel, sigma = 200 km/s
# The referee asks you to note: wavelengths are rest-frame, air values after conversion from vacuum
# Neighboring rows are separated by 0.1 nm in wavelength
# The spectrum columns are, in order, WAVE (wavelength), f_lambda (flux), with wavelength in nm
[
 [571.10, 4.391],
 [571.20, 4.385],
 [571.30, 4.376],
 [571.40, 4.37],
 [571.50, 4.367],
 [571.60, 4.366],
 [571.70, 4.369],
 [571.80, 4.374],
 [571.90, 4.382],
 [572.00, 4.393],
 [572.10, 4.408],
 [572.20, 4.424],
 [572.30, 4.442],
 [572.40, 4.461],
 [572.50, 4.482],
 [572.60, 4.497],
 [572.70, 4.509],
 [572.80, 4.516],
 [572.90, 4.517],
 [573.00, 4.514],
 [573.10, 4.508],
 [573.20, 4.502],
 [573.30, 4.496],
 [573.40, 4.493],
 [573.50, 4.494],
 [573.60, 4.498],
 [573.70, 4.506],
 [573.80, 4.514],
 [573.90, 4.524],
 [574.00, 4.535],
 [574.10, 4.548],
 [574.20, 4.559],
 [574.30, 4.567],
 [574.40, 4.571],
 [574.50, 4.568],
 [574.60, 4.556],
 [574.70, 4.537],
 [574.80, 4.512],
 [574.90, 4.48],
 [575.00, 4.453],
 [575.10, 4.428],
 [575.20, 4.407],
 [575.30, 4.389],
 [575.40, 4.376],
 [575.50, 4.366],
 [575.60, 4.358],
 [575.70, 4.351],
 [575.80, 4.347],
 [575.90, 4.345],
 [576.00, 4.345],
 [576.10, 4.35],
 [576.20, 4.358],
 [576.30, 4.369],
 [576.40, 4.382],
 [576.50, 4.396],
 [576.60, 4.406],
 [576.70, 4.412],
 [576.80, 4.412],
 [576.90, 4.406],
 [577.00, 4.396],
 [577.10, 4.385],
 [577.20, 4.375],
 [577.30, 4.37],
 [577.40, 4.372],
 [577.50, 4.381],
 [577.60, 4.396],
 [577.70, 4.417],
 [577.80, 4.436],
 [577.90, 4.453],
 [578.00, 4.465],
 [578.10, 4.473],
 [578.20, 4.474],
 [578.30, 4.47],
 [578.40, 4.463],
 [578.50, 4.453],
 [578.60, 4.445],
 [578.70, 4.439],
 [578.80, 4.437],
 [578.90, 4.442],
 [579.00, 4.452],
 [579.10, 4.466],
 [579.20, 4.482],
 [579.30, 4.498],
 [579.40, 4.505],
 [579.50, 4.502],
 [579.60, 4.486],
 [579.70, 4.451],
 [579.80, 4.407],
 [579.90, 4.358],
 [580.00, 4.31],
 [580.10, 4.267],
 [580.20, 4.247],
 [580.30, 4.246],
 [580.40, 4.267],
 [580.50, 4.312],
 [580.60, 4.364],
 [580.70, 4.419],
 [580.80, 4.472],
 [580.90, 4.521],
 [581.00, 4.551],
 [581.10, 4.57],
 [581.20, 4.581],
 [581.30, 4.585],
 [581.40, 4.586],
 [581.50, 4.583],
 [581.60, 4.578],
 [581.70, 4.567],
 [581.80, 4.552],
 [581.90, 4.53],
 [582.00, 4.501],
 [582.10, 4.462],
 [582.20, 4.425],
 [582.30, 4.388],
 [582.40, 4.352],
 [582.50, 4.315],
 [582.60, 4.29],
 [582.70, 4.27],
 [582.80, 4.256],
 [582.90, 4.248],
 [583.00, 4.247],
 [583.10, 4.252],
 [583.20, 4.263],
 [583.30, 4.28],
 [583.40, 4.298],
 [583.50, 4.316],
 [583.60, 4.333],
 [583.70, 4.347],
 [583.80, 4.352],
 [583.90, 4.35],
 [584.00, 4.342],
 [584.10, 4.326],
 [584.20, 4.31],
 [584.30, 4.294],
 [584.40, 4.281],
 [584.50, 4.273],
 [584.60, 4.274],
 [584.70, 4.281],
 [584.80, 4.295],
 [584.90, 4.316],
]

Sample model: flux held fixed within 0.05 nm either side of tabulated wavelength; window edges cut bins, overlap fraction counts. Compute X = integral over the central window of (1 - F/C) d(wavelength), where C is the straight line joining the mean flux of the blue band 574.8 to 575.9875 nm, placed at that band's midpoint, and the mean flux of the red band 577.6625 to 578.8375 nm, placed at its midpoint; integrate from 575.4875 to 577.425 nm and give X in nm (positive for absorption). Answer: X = 0.02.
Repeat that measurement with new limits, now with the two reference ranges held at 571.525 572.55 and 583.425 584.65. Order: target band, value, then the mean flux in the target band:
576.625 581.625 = -0.09 nm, 4.44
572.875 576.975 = -0.06 nm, 4.45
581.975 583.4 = 0.00 nm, 4.32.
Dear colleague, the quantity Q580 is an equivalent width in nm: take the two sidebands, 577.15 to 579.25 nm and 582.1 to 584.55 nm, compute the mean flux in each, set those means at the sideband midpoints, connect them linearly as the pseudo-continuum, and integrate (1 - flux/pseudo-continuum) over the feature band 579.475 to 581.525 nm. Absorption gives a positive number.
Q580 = -0.02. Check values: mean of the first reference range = 4.44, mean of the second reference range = 4.31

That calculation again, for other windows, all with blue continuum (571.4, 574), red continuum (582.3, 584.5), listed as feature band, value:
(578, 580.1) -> -0.038 nm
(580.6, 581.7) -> -0.051 nm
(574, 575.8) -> -0.017 nm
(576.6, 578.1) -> -0.005 nm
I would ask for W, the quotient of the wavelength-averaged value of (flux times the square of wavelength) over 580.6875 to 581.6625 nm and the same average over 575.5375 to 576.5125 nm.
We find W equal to 1.06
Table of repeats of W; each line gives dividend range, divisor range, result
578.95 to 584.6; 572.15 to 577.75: 1.01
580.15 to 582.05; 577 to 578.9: 1.02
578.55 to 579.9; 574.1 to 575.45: 1.01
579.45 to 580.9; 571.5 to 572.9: 1.01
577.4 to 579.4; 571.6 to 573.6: 1.02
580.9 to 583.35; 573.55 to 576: 1.02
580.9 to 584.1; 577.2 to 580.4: 1.01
